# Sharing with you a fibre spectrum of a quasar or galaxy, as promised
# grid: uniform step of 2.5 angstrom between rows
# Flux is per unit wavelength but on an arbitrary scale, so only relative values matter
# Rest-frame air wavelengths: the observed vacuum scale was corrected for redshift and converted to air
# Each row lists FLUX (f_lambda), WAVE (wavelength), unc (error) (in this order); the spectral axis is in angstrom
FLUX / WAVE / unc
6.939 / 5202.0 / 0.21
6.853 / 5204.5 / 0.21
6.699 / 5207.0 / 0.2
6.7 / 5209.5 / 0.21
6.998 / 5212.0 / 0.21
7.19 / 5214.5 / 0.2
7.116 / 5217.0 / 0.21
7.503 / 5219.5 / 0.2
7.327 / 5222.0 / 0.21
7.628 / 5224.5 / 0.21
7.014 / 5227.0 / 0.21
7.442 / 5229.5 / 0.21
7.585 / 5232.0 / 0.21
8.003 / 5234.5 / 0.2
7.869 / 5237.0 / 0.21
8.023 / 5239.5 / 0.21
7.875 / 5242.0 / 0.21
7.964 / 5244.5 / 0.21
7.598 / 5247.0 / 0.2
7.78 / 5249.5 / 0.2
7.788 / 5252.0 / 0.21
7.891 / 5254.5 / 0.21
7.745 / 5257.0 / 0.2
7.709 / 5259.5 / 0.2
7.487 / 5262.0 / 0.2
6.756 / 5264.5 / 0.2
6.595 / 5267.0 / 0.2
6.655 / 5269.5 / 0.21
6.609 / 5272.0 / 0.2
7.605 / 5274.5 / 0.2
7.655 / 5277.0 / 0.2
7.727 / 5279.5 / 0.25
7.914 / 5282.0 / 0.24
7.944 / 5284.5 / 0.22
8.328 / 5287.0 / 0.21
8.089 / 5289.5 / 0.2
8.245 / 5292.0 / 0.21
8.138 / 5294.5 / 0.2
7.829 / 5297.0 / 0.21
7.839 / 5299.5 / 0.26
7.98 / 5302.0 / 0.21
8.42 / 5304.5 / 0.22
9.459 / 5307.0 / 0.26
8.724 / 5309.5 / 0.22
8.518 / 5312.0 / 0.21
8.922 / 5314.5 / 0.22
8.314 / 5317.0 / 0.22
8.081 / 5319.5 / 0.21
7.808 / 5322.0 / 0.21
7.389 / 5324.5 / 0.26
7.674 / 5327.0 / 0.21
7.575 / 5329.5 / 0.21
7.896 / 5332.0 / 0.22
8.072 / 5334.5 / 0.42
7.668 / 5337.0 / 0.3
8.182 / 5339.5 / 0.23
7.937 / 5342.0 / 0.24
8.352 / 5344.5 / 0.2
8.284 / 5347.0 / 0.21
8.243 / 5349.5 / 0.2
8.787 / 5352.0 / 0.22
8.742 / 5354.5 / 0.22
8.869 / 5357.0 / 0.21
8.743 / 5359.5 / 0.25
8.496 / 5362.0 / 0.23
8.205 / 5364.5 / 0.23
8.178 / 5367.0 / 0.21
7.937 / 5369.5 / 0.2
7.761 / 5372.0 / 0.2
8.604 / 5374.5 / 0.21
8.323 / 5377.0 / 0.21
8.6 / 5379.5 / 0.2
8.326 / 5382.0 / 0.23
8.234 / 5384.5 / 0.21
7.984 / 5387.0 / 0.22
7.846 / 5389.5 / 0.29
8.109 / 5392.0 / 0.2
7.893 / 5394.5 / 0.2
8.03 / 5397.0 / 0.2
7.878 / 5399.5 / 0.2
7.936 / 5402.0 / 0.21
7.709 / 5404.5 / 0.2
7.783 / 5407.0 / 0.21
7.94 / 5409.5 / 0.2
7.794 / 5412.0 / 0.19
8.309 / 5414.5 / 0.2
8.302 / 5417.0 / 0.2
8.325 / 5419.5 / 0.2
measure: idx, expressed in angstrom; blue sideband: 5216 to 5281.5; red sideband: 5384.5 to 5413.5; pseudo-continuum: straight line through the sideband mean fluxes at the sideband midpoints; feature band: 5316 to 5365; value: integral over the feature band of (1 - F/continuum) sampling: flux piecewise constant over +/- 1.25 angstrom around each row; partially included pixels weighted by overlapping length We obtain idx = -2.6 angstrom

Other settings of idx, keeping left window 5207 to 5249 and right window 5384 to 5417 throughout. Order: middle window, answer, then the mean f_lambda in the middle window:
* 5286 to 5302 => -0.8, 8.07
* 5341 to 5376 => -2.3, 8.37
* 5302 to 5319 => -2.1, 8.64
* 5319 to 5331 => 0.1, 7.69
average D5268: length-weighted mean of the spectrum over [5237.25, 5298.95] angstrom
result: 7.67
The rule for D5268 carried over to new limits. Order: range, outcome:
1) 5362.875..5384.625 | 8.25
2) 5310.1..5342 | 8.02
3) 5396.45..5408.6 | 7.86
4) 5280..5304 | 8.04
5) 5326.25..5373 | 8.2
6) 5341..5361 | 8.5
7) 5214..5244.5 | 7.57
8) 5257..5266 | 7.36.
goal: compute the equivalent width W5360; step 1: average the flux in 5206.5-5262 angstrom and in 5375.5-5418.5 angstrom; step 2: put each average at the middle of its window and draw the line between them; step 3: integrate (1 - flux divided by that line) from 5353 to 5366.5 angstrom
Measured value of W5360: -1.1 angstrom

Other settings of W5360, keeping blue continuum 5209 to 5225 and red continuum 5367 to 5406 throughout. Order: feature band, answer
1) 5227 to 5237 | -0.4 angstrom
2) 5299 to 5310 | -1.2 angstrom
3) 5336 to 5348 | -0.4 angstrom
